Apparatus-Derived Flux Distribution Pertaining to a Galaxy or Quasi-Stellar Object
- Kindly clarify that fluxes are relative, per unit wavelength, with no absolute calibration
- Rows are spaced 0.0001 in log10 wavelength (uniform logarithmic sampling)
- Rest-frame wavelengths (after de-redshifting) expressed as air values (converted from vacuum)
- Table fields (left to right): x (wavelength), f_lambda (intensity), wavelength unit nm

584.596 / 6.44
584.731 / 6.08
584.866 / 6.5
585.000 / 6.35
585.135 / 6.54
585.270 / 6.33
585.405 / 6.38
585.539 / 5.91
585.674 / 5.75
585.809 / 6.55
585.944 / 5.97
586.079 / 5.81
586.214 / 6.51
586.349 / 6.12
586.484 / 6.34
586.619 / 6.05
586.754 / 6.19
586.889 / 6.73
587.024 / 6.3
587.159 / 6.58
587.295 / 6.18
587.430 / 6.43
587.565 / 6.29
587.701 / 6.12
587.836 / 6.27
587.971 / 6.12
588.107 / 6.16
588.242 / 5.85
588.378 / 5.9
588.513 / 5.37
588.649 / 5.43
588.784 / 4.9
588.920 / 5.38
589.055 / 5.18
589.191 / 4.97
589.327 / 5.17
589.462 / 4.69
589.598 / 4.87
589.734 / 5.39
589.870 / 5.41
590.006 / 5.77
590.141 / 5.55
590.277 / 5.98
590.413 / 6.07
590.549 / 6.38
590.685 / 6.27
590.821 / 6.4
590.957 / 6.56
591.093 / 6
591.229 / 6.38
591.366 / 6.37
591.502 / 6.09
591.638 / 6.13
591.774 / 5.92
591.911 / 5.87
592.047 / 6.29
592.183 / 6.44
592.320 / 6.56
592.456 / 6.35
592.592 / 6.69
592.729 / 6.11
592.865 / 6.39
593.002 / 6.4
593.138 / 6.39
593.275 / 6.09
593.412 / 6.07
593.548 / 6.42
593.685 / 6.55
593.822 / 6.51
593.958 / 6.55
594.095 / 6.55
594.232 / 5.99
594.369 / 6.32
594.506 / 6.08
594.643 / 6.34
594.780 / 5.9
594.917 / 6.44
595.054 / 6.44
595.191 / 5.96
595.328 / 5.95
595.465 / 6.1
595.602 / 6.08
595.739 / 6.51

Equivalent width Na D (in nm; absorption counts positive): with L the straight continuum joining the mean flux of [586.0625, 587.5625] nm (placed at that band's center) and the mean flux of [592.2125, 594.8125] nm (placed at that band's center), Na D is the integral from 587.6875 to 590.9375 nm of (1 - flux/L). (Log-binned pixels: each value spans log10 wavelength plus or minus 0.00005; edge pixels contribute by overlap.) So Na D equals 0.34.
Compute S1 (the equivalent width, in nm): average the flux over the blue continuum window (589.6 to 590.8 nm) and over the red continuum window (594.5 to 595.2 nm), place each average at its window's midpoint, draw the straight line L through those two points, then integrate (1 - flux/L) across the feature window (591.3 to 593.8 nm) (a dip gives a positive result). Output -0.11 nm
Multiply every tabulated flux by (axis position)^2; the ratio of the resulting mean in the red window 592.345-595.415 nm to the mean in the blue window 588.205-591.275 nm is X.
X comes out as 1.13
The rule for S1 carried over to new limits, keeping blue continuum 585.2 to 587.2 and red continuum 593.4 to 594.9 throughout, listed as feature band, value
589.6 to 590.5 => 0.089 nm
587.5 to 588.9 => 0.096 nm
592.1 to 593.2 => -0.021 nm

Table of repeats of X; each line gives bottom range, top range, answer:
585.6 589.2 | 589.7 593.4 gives 1.04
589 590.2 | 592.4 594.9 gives 1.23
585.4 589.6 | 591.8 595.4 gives 1.09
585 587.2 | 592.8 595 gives 1.04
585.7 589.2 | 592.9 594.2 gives 1.09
